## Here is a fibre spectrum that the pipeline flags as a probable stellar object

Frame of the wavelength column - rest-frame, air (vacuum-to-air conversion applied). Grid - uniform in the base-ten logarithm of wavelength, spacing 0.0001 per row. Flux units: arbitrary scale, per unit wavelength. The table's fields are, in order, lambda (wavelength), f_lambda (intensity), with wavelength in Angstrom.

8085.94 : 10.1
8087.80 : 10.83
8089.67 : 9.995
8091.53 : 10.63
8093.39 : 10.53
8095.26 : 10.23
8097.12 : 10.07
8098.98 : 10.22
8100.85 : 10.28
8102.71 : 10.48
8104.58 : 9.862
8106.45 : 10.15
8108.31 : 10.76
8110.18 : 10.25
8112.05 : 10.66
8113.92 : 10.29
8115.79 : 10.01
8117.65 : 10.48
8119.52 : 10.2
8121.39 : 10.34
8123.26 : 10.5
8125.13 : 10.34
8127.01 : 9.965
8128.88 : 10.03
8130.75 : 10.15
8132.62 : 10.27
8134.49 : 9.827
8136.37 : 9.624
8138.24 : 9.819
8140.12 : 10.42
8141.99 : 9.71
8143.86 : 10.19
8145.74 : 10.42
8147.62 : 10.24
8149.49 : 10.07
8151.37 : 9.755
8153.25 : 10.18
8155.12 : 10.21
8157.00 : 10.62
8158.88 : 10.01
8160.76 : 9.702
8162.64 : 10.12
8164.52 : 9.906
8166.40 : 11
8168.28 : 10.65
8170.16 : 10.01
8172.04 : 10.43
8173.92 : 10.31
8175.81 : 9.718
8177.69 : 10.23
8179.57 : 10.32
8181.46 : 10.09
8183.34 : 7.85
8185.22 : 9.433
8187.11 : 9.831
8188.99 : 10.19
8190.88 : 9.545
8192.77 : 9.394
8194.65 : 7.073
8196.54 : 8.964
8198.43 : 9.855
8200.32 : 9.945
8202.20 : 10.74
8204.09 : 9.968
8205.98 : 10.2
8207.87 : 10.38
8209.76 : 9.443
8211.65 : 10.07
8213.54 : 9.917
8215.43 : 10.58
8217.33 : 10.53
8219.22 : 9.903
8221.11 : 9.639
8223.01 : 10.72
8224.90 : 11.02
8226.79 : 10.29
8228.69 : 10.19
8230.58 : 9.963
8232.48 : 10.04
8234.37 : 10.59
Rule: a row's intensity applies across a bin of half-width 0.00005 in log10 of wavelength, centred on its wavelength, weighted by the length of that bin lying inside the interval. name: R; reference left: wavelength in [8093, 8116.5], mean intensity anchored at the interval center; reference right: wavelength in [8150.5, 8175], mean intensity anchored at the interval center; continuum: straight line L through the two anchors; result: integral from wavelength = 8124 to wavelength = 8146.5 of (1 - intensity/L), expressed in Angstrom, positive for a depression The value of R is 0.4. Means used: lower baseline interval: 10.3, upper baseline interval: 10.2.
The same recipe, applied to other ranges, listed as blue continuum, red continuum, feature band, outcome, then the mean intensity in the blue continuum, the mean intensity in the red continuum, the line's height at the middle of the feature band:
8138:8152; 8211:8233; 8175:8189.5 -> 0.68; 10.1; 10.2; 10.2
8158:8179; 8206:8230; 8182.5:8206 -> 1.77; 10.2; 10.2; 10.2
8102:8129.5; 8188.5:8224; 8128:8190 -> 0.21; 10.3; 9.84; 10.1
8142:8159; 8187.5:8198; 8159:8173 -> -0.66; 10.2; 9.11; 9.78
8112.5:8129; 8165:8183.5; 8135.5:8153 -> 0.30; 10.3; 10.2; 10.2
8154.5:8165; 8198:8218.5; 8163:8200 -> 1.41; 10.1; 10.2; 10.1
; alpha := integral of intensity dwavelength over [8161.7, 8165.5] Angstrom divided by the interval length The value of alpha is 10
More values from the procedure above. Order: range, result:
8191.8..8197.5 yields 8.48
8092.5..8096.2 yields 10.4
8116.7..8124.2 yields 10.4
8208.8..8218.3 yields 10.1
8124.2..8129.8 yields 10.1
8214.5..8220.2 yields 10.3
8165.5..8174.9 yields 10.5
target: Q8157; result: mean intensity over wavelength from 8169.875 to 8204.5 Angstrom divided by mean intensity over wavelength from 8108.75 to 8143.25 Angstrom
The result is 1.0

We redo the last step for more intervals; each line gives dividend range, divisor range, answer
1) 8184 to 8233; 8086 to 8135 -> 0.96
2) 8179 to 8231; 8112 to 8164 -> 0.97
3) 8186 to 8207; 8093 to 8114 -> 0.93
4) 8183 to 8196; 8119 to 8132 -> 0.89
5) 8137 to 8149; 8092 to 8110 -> 0.98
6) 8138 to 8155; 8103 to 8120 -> 0.98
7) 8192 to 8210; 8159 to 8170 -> 0.94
